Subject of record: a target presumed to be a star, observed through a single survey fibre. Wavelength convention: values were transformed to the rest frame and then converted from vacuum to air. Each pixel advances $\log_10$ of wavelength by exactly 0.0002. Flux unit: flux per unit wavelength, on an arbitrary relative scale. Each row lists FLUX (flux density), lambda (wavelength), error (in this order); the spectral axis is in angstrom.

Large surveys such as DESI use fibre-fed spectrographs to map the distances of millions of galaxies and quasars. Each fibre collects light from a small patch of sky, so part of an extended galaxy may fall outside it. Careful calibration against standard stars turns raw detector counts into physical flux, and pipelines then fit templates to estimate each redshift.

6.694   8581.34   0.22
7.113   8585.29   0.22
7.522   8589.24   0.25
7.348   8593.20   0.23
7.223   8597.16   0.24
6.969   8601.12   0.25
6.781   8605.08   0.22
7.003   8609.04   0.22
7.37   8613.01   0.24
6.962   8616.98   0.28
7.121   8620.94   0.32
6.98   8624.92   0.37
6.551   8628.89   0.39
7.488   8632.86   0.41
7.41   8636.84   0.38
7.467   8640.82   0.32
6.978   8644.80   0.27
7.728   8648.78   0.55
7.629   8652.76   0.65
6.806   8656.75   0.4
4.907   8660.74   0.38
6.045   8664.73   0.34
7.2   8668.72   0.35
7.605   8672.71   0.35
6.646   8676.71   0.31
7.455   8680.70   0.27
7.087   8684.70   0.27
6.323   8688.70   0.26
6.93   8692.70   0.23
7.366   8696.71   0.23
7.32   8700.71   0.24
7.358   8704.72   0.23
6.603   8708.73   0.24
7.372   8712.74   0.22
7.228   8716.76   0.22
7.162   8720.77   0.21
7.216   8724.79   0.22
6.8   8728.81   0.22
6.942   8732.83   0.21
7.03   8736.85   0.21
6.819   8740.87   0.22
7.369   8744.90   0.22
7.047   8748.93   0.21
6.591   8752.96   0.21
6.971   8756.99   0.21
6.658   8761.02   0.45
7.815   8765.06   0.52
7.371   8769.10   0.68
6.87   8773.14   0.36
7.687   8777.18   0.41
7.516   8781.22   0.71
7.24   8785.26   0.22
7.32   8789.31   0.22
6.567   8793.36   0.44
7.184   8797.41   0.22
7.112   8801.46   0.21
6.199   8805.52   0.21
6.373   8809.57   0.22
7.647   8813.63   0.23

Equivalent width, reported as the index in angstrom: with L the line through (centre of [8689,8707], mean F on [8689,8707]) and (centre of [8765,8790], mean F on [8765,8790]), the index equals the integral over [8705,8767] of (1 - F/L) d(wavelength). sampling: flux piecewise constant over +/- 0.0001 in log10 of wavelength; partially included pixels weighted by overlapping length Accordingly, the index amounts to 1.76 angstrom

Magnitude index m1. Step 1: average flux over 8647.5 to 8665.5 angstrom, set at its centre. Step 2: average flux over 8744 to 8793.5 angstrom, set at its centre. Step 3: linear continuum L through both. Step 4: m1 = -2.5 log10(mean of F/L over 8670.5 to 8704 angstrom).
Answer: -0.05 mag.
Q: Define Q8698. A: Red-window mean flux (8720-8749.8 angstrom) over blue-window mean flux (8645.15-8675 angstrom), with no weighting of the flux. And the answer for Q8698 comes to 1.03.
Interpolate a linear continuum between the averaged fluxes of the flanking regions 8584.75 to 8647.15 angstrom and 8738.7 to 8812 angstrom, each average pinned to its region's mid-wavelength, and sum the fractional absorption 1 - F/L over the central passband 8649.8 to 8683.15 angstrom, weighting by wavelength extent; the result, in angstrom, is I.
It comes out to 1.4 angstrom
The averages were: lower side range 7.15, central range 6.82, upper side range 7.04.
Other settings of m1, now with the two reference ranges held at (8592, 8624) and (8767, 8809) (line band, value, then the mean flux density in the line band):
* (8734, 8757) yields 0.02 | 6.97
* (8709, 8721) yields -0.01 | 7.17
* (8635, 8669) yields 0.03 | 6.89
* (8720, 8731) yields 0.01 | 7.04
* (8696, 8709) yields -0.02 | 7.22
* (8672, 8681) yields -0.01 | 7.14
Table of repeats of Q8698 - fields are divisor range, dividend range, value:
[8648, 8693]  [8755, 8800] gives 1.05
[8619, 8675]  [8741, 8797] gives 1.02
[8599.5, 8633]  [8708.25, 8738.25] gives 1.01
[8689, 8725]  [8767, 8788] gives 1.03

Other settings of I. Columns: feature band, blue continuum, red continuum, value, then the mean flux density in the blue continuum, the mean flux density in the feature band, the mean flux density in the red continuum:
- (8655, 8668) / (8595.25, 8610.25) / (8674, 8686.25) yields 1.9 angstrom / 7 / 6.03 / 7.09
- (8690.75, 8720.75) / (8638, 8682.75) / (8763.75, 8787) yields -0.1 angstrom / 6.96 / 7.17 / 7.41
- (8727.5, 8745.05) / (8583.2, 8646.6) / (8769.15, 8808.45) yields 0.3 angstrom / 7.14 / 6.96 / 7.08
